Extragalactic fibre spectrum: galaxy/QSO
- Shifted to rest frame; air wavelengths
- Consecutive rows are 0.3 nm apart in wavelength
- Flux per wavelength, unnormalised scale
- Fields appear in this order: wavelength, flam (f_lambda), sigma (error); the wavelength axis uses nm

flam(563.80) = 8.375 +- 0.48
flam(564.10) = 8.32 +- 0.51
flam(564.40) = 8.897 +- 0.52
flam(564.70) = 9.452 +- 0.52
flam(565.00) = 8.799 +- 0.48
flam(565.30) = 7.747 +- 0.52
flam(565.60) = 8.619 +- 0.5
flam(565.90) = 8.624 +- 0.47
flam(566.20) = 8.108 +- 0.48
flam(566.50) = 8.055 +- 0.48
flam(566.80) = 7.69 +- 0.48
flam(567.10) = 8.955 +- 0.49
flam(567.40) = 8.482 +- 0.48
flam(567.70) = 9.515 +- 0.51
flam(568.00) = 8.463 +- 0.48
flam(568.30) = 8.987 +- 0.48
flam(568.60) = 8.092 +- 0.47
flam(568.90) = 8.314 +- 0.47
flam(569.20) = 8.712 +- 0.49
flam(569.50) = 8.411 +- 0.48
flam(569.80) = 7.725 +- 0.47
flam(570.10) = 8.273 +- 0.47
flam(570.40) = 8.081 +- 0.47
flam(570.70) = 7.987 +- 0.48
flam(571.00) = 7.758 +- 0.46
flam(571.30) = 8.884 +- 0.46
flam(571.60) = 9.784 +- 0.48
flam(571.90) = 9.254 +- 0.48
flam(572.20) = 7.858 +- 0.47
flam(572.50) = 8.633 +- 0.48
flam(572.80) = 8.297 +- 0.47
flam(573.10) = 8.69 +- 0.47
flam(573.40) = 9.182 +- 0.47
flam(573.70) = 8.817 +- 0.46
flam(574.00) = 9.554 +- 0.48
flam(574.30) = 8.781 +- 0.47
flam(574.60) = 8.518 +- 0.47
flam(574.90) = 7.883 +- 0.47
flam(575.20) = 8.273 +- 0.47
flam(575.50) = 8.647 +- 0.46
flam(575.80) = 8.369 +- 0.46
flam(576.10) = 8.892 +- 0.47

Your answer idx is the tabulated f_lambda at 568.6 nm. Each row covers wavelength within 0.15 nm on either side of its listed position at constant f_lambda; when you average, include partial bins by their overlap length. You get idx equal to 8.092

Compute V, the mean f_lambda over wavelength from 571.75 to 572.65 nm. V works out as 8.58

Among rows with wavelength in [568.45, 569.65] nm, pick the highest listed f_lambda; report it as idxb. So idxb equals 8.712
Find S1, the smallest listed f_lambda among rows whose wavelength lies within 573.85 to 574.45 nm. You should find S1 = 8.781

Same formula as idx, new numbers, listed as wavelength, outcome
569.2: 8.712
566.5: 8.055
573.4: 9.182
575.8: 8.369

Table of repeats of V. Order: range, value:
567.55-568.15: 8.99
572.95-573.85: 8.9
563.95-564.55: 8.61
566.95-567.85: 8.98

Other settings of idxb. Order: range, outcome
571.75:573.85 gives 9.254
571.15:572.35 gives 9.784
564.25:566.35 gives 9.452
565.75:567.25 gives 8.955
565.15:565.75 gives 8.619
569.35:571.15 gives 8.411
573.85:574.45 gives 9.554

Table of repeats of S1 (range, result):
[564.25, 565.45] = 7.747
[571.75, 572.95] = 7.858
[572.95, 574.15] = 8.69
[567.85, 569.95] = 7.725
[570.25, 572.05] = 7.758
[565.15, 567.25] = 7.69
